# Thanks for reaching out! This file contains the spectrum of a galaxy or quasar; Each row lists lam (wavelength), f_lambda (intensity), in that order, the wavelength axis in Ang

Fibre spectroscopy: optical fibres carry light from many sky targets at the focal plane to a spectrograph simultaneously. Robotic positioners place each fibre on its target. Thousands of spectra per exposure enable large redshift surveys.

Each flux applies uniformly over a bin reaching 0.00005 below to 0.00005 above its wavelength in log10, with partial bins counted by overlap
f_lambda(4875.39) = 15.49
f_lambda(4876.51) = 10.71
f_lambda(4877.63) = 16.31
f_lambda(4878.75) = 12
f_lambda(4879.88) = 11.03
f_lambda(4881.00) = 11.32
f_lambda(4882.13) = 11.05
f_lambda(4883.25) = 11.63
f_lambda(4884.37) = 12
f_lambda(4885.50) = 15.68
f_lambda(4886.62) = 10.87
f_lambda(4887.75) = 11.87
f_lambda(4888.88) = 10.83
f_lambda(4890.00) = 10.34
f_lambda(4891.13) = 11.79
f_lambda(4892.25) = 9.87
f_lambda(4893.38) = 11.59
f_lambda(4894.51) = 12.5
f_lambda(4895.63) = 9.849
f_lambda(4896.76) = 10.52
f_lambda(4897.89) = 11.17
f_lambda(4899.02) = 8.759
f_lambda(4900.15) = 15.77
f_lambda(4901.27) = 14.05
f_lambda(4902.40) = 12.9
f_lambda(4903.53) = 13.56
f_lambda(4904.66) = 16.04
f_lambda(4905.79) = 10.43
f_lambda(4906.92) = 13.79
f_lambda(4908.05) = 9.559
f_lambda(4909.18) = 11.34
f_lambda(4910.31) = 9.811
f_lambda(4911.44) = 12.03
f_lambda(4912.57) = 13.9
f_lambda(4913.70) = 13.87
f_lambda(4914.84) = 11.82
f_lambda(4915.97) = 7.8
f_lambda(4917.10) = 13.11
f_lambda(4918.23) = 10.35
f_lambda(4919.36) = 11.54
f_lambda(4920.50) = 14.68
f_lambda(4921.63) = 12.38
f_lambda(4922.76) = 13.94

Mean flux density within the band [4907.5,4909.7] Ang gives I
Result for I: 10.4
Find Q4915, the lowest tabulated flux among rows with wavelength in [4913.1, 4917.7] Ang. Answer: 7.8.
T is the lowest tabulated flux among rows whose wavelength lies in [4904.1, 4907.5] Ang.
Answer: 10.43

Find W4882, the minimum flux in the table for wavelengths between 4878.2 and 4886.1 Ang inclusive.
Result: 11.03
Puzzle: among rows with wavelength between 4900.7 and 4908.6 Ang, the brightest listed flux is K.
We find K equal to 16.04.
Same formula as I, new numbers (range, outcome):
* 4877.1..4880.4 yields 13.1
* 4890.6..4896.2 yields 11.1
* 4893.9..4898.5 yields 11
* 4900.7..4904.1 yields 13.5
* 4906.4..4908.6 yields 11.6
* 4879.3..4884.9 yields 11.4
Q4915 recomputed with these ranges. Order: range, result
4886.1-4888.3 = 10.87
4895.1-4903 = 8.759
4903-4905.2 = 13.56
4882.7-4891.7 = 10.34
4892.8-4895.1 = 11.59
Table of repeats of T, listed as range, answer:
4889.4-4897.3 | 9.849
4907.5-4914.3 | 9.559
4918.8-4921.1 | 11.54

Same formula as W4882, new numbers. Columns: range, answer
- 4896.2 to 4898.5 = 10.52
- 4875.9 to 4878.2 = 10.71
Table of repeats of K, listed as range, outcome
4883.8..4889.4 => 15.68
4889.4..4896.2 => 12.5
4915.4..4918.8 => 13.11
